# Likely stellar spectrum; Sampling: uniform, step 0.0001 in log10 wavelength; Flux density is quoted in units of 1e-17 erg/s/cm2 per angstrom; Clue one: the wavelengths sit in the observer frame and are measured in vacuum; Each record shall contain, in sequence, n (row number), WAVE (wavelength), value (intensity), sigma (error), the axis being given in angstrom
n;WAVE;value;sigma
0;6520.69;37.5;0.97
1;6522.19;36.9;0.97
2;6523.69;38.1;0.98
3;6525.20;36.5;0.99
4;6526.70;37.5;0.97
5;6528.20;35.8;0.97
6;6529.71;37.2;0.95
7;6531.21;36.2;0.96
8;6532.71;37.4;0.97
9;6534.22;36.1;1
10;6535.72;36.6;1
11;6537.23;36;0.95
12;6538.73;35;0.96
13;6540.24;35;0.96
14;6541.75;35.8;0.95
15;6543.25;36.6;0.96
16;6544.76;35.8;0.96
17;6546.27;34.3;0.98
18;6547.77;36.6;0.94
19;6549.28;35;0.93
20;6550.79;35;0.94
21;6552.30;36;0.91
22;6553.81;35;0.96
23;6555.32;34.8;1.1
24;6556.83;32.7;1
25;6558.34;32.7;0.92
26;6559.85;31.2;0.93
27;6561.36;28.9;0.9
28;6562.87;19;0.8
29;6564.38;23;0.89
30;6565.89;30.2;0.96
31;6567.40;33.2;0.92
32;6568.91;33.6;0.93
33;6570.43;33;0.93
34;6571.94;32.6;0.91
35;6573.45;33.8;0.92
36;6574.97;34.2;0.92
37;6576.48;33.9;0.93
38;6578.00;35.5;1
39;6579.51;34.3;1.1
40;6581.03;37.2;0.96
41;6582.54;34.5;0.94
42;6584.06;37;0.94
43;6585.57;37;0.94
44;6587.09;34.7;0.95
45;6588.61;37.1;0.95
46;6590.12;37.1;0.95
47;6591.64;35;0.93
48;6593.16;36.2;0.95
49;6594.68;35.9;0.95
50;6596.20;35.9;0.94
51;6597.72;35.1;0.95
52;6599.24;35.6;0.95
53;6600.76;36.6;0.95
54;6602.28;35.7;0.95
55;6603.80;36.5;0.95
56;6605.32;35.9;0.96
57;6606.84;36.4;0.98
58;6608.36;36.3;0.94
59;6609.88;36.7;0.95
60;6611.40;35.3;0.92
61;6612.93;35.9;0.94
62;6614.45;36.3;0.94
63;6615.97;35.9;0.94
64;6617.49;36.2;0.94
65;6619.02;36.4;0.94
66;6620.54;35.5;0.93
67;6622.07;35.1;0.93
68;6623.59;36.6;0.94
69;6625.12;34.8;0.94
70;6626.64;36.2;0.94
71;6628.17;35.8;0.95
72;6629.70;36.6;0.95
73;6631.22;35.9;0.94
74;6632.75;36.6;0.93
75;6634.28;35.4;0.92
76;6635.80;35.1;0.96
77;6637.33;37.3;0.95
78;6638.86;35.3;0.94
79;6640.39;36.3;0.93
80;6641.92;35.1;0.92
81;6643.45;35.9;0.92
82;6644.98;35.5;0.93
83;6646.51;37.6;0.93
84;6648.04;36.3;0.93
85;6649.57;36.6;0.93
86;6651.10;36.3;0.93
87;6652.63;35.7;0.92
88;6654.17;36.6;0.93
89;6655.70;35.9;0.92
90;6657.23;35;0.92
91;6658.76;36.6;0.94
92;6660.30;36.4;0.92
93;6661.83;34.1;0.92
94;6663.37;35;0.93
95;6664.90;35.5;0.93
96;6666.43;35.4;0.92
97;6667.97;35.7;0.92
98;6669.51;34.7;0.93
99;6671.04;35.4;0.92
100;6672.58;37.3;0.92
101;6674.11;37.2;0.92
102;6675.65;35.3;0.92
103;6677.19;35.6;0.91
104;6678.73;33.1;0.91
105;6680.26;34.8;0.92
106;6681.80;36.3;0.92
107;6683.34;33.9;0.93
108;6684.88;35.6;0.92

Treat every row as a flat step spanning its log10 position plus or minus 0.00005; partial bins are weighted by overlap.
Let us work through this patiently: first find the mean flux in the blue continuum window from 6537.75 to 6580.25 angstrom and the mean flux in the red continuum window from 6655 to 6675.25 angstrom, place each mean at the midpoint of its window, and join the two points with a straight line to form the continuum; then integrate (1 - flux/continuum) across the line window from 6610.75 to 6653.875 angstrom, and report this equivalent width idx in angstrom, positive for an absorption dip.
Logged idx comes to -1.3 angstrom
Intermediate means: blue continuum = 33.1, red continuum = 35.7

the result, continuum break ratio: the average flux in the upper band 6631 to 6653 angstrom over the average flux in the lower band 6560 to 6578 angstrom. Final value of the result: 1.17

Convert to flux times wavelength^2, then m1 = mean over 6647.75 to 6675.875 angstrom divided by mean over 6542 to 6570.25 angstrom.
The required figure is 1.1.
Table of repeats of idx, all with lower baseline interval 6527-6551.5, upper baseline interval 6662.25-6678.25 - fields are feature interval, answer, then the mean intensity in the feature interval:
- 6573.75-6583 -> 0.2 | 34.9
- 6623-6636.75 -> -0.1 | 35.9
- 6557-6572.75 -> 2.6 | 29.9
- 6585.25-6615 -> -0.2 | 36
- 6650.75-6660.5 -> -0.1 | 36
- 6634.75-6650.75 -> -0.2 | 36.1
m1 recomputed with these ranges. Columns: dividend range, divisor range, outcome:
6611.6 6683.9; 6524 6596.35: 1.07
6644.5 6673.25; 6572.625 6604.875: 1.03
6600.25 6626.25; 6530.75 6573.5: 1.10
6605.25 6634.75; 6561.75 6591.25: 1.10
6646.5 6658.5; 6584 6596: 1.02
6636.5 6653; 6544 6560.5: 1.08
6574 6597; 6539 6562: 1.05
